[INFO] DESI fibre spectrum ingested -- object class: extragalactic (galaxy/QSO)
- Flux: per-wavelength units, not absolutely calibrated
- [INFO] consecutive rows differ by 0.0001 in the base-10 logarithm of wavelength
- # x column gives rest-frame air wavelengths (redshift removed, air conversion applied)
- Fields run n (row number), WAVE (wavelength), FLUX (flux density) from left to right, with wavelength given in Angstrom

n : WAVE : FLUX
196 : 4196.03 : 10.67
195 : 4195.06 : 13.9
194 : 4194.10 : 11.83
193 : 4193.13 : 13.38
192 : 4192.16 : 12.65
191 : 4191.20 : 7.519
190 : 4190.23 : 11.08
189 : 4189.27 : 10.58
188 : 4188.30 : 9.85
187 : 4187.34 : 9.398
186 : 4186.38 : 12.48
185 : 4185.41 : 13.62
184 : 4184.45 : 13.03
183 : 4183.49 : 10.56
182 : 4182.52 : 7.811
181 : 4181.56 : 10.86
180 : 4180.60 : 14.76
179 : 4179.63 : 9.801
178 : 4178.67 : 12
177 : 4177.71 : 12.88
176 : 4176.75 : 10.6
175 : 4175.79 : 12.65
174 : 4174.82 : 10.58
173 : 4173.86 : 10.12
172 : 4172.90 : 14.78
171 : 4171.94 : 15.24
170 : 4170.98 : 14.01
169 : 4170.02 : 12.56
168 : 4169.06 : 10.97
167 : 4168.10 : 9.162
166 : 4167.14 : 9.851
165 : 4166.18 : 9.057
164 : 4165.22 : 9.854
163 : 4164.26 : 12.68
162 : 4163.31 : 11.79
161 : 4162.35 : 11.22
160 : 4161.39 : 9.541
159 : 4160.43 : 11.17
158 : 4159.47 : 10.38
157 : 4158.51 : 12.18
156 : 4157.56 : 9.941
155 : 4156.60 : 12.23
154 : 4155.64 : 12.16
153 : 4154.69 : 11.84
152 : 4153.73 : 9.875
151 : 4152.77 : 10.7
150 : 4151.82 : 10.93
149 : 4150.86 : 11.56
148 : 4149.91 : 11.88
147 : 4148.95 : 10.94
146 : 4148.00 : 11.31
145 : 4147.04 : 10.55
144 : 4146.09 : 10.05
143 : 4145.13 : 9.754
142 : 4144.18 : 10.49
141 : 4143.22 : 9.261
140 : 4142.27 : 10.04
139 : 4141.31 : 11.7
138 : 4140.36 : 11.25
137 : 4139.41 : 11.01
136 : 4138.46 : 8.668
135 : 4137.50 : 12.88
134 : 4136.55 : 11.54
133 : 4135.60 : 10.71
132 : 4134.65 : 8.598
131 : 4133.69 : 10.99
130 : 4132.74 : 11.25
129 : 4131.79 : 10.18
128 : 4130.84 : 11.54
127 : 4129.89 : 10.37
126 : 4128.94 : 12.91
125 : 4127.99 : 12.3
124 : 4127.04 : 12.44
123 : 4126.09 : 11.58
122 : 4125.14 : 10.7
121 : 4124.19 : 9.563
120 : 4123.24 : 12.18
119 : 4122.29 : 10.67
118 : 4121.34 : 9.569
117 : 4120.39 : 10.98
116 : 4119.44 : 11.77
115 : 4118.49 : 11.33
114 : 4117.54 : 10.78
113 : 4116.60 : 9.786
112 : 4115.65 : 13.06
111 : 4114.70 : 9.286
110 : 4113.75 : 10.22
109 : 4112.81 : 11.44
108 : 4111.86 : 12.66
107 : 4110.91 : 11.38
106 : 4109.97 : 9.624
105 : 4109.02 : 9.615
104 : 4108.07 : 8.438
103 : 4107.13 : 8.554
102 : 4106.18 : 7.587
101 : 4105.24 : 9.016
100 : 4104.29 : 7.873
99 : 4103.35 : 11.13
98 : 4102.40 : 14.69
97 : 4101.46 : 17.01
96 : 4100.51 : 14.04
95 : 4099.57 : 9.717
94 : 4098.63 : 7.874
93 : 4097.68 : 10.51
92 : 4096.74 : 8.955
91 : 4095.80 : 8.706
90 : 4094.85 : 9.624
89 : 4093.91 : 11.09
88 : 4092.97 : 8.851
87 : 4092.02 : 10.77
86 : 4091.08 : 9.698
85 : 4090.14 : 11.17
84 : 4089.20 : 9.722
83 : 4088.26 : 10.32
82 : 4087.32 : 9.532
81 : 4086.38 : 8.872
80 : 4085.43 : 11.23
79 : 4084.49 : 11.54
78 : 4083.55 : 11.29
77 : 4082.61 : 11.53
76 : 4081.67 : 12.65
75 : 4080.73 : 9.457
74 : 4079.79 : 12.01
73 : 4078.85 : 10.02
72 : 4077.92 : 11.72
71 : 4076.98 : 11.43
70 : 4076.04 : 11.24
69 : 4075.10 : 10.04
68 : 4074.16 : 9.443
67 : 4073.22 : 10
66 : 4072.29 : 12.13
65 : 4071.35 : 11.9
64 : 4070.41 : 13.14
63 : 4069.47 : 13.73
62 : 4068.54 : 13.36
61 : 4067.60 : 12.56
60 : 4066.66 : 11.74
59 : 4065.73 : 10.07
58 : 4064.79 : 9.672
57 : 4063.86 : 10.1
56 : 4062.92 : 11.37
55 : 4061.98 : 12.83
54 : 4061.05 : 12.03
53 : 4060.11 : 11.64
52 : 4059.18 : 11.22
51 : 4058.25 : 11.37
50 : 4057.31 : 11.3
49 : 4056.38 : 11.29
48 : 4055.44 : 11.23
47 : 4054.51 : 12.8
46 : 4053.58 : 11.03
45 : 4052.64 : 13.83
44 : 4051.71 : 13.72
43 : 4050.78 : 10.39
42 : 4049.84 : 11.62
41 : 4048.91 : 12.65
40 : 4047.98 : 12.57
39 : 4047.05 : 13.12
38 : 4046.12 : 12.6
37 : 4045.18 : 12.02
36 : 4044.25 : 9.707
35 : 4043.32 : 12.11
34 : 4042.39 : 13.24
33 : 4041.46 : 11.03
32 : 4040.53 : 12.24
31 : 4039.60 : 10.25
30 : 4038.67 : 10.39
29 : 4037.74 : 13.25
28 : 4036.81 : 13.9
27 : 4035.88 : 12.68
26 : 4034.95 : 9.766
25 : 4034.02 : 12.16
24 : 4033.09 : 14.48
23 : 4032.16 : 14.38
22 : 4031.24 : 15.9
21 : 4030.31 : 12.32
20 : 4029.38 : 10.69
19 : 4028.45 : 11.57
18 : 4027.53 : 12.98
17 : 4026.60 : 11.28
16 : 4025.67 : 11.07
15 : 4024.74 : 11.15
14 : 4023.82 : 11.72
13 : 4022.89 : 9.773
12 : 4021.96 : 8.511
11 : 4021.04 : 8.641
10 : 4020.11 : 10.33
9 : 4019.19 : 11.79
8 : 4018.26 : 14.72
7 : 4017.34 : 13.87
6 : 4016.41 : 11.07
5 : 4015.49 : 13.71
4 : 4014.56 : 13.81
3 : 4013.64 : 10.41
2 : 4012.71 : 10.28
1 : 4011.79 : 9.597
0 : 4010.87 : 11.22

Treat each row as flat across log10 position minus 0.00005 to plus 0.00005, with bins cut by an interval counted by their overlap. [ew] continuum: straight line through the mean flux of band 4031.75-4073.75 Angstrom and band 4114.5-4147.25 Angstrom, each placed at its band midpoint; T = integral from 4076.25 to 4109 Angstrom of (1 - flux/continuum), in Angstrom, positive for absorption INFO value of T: 2.65 Angstrom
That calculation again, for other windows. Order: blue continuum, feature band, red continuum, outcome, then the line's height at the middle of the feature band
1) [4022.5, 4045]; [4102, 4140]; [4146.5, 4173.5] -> 2.8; 11.6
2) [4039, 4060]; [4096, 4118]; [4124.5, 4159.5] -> 1.5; 11.3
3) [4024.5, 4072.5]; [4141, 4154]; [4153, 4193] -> 0.9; 11.5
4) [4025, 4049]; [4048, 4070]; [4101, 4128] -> 0.0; 11.8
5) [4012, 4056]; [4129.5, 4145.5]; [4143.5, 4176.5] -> 1.0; 11.4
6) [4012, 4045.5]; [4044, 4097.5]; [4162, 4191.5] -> 2.2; 11.7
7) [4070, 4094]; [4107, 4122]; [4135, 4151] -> 0.3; 10.8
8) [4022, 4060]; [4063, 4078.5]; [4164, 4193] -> 0.6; 11.8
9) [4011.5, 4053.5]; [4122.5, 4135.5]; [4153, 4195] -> 0.5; 11.6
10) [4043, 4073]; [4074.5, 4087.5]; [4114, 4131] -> 0.8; 11.6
